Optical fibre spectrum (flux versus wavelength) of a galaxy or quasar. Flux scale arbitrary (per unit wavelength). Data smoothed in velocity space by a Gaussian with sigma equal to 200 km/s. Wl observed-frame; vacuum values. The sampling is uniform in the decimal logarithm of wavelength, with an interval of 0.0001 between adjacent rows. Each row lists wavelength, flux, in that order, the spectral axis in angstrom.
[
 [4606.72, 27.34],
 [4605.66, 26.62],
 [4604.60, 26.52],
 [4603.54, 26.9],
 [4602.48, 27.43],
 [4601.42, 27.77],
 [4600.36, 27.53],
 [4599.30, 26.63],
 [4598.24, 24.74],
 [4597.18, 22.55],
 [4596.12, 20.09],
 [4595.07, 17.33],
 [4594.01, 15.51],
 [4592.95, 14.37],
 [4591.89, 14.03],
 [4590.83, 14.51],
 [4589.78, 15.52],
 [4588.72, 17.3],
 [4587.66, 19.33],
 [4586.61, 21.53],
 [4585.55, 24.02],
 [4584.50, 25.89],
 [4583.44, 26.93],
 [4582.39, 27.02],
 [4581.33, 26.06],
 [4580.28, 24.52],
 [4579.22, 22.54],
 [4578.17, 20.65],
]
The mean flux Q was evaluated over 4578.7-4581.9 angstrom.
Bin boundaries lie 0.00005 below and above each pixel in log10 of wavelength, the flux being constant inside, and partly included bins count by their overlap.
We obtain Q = 24.4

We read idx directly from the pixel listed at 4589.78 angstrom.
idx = 15.52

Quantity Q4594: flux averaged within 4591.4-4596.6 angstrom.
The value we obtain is 16.3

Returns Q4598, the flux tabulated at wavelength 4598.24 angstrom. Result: 24.74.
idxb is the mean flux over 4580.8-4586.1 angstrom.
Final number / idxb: 26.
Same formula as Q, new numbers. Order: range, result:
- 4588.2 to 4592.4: 15.3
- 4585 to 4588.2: 21.7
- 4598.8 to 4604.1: 27.2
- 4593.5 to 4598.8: 20.1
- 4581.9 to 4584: 27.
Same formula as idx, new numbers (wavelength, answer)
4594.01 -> 15.51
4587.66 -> 19.33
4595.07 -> 17.33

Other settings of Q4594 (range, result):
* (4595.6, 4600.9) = 24.3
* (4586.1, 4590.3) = 18.4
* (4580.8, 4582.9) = 26.5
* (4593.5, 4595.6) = 16.5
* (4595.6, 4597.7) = 21.3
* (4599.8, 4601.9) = 27.6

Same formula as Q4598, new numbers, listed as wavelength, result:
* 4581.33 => 26.06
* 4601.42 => 27.77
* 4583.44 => 26.93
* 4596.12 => 20.09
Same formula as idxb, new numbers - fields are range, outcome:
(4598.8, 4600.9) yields 27.1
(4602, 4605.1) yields 26.9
